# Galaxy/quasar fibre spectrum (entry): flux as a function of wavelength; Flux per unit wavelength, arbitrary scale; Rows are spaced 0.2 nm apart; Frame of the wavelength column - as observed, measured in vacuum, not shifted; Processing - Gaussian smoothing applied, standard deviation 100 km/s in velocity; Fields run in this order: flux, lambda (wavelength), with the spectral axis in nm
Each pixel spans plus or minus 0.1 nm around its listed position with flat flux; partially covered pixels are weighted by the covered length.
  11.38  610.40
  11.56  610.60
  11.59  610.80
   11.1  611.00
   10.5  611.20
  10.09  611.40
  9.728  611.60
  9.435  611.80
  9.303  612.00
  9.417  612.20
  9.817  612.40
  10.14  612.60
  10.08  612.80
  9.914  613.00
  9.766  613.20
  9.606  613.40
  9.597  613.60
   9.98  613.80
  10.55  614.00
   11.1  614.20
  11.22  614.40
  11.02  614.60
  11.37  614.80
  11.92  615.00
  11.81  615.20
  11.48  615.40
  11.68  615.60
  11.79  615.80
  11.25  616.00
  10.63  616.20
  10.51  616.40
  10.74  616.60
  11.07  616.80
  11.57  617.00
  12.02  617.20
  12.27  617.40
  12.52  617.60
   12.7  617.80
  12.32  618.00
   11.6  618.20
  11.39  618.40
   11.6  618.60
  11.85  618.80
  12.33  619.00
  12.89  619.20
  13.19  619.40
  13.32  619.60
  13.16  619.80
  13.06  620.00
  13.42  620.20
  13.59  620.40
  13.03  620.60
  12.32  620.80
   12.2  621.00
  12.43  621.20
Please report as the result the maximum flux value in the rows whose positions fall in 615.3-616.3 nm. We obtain 11.79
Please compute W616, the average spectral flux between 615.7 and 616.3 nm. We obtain 11.2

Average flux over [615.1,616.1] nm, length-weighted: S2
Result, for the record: 11.6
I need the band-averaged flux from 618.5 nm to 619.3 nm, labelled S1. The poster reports 12.2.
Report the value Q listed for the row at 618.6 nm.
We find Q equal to 11.6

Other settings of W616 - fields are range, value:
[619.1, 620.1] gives 13.1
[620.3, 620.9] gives 13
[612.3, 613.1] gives 9.99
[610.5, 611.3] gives 11.2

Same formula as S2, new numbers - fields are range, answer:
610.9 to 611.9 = 10.2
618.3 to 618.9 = 11.6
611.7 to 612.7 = 9.62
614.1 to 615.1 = 11.3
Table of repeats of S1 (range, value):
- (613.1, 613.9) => 9.74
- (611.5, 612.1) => 9.49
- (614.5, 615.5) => 11.5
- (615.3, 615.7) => 11.6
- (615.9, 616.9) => 10.8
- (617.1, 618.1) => 12.4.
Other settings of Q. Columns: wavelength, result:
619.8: 13.16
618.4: 11.39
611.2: 10.5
